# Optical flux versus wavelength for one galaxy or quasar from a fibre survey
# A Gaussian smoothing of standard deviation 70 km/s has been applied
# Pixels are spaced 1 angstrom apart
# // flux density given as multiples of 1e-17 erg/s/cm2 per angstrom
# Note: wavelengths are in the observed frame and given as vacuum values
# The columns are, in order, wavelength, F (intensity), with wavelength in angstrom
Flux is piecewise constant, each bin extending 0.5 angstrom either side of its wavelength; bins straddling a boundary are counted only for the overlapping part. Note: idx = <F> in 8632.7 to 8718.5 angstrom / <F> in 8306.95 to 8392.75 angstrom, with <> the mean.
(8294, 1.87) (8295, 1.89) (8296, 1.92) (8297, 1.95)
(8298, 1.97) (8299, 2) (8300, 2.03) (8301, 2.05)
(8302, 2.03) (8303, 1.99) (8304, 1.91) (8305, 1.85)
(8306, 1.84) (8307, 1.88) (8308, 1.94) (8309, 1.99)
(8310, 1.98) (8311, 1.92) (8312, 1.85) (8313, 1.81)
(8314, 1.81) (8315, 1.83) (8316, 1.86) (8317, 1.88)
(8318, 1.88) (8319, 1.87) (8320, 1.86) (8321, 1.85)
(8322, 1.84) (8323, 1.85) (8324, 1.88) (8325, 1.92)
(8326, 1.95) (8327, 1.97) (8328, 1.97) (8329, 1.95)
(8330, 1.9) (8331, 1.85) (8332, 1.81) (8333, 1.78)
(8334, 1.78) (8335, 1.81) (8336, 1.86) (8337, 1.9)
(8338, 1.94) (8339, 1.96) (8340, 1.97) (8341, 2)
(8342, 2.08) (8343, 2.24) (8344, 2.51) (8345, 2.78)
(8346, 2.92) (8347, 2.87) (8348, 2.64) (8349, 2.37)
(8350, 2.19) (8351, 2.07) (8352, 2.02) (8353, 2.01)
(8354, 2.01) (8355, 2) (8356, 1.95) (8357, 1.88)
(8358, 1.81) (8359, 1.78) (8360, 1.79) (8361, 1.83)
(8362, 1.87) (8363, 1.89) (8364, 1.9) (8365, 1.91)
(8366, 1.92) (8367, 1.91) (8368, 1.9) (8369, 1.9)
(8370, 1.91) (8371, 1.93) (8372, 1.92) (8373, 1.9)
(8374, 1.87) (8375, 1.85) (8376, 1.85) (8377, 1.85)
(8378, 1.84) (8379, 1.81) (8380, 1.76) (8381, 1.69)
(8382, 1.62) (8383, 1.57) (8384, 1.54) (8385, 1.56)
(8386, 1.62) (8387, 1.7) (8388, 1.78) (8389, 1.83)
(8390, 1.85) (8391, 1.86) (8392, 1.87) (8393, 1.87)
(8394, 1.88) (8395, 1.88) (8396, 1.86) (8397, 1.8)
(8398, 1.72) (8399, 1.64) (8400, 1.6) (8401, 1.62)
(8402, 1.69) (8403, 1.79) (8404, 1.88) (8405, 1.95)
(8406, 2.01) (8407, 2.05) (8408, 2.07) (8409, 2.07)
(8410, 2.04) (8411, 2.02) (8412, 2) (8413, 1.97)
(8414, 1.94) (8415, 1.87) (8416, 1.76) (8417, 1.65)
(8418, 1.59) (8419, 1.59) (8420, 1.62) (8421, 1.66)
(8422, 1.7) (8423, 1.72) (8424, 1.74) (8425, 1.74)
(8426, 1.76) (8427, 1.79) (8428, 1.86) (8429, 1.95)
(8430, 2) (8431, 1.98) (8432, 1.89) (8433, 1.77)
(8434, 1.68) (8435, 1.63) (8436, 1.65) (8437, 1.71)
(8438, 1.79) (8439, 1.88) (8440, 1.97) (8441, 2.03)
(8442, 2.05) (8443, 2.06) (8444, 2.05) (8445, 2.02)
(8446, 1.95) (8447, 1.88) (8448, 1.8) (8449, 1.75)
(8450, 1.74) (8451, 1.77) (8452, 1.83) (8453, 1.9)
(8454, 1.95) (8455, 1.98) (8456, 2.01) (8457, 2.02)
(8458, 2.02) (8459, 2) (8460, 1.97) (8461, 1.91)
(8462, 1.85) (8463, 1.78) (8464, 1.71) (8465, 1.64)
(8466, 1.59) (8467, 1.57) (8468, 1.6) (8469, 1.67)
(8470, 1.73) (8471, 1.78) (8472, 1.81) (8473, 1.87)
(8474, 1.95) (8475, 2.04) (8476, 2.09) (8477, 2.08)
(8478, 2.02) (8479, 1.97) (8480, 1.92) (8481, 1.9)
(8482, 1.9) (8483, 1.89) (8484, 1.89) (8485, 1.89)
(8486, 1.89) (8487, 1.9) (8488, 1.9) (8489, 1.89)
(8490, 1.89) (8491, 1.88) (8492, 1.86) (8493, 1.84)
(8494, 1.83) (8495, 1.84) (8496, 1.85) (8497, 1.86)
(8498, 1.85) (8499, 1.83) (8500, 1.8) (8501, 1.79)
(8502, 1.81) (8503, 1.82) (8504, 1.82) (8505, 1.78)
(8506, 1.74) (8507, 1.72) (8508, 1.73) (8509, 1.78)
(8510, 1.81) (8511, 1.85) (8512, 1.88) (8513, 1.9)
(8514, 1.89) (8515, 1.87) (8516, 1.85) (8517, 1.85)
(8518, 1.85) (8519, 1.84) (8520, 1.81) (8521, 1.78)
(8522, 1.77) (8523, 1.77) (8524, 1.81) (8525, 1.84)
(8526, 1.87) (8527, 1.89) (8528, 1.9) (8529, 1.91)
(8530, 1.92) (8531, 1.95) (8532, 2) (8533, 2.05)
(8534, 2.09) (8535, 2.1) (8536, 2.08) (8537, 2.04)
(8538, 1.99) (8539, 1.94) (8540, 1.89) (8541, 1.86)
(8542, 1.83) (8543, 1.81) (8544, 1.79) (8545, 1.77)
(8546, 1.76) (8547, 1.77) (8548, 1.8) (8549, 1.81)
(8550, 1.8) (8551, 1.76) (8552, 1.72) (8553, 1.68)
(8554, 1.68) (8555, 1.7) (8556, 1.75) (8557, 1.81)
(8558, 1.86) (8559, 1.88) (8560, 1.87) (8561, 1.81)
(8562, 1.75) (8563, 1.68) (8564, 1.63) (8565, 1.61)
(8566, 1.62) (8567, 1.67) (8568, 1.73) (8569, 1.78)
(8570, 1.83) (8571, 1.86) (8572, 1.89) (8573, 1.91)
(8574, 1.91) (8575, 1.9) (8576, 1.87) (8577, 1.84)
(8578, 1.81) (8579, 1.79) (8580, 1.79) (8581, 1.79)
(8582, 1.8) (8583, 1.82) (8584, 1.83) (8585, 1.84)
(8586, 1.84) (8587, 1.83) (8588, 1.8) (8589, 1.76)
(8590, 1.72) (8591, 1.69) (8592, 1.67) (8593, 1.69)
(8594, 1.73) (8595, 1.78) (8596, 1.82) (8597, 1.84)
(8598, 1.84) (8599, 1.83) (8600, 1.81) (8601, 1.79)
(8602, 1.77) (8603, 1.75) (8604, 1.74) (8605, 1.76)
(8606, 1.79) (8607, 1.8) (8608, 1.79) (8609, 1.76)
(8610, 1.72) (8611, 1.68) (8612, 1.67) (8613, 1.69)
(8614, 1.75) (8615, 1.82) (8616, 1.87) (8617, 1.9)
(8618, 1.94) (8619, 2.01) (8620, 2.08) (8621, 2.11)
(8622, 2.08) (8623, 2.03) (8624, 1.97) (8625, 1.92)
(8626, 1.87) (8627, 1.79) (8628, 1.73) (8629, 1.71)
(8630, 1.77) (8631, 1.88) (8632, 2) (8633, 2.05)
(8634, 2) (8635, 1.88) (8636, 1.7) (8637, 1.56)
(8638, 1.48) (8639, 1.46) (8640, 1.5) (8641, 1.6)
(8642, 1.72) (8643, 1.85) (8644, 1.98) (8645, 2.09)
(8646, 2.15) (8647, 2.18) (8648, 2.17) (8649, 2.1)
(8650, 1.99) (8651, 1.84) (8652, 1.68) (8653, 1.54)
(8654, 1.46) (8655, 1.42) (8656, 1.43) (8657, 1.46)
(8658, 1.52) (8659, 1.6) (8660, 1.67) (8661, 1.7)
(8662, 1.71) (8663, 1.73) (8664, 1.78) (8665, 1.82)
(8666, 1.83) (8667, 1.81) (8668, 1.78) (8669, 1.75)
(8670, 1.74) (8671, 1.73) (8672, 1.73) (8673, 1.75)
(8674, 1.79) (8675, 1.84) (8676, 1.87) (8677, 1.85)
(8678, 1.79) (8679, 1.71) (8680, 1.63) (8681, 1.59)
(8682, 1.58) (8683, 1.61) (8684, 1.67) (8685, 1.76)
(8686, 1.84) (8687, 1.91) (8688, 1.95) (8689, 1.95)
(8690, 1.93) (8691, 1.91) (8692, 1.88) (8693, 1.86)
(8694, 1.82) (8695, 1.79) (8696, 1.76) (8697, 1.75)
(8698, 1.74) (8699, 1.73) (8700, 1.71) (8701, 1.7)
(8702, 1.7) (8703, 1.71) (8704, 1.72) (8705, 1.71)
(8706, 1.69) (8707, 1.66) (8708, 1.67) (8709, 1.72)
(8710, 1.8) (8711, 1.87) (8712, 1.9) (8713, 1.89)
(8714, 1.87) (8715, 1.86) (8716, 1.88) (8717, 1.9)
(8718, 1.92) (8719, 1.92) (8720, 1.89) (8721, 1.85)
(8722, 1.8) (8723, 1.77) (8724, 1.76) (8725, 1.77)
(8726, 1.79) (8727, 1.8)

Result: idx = 0.92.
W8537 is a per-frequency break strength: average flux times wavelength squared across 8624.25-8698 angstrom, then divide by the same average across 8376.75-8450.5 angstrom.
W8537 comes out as 1.04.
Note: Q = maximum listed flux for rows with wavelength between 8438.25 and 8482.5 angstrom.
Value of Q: 2.09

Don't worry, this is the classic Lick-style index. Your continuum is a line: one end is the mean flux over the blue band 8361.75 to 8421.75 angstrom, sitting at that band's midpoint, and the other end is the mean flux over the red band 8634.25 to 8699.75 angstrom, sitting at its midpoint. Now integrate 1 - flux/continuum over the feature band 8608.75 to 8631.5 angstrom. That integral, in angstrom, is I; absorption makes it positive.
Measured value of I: -1.1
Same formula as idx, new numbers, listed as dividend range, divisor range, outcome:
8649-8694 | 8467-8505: 0.93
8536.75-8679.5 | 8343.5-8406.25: 0.94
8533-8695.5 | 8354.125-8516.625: 0.98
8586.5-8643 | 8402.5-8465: 0.96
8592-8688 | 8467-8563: 0.96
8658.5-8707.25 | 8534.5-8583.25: 0.97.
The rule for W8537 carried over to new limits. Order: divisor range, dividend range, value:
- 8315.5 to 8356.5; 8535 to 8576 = 0.93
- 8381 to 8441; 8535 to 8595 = 1.04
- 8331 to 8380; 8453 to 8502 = 0.96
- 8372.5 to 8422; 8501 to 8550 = 1.06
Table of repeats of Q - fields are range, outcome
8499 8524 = 1.9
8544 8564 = 1.88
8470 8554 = 2.1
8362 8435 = 2.07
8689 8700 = 1.95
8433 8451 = 2.06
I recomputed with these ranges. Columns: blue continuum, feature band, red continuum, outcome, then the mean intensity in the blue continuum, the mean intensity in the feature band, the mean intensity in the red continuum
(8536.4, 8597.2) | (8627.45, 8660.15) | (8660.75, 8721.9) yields 0.5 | 1.8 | 1.76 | 1.79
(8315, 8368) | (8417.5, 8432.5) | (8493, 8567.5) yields 1.2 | 2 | 1.77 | 1.83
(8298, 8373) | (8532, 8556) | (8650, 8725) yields -0.1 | 1.98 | 1.86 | 1.76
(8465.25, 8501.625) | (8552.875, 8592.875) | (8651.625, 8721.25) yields 0.6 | 1.86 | 1.78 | 1.75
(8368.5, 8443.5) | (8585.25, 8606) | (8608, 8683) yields 0.2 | 1.82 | 1.77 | 1.79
